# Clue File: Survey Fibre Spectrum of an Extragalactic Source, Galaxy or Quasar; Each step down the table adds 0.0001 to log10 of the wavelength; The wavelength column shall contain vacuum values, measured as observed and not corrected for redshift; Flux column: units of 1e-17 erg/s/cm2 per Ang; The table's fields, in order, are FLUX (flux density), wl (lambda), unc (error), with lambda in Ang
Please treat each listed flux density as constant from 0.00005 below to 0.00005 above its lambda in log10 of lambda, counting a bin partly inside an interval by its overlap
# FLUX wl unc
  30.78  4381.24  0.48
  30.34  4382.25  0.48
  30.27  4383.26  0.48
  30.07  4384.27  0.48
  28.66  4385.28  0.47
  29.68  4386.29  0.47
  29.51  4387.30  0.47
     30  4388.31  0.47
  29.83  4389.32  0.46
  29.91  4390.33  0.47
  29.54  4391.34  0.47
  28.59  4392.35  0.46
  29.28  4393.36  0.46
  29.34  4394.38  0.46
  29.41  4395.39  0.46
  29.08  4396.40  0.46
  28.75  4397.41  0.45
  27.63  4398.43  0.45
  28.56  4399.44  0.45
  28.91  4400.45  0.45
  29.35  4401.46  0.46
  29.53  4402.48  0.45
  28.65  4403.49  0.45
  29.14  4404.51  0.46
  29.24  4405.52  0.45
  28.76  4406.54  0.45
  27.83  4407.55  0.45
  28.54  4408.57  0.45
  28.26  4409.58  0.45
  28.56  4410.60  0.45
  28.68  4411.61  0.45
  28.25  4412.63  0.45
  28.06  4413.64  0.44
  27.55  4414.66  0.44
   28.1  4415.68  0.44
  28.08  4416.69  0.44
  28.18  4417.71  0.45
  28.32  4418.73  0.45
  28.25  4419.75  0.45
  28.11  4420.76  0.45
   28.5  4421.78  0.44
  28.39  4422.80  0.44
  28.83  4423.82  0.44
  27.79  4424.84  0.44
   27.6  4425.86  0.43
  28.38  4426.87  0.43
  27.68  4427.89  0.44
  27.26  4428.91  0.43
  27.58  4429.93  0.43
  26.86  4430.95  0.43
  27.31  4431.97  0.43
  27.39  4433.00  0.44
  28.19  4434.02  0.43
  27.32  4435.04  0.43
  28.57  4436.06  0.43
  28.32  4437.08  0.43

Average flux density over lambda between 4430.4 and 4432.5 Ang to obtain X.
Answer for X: 27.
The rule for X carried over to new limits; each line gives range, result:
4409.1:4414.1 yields 28.4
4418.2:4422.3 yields 28.3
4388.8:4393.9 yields 29.4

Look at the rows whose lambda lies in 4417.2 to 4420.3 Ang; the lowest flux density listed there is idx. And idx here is 28.18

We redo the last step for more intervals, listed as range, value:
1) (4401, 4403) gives 29.35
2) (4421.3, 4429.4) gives 27.26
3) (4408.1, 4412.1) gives 28.26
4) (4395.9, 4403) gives 27.63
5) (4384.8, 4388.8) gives 28.66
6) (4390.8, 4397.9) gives 28.59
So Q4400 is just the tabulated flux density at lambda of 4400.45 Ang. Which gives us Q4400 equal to 28.91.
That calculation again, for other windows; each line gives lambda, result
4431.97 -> 27.31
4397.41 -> 28.75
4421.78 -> 28.5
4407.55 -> 27.83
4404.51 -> 29.14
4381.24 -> 30.78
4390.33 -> 29.91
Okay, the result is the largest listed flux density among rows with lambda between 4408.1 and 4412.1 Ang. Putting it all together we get 28.68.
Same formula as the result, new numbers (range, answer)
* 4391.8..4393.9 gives 29.28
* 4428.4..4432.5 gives 27.58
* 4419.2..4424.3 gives 28.83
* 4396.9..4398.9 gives 28.75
